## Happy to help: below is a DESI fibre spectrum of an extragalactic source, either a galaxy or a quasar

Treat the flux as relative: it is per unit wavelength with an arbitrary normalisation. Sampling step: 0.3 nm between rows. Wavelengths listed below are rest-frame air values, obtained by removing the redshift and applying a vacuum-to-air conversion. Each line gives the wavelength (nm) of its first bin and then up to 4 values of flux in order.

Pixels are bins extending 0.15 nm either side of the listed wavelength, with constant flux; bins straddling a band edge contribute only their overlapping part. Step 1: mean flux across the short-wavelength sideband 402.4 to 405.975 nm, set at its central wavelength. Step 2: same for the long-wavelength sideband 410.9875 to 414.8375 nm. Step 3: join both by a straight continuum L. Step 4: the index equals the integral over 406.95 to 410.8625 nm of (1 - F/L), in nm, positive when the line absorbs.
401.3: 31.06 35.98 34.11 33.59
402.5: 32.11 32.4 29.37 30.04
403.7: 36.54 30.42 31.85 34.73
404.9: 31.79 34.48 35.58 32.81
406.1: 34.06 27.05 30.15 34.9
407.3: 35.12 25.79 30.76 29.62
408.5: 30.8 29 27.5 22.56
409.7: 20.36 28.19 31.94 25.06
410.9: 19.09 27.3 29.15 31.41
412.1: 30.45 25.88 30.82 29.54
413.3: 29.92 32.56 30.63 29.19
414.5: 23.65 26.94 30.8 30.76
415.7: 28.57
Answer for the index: 0.32 nm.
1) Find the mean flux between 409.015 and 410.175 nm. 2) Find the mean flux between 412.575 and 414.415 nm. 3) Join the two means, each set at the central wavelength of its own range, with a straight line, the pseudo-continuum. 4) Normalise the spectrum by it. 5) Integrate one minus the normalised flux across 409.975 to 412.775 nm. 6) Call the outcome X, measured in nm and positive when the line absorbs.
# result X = -0.07 nm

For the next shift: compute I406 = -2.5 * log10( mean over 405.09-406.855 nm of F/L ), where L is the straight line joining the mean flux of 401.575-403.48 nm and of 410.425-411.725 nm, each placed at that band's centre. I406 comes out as -0.09 mag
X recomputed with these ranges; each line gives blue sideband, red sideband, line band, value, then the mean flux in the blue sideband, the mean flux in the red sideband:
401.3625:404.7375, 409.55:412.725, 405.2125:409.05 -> -0.18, 32.8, 27.1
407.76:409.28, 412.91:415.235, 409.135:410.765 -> 0.20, 29.4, 29.1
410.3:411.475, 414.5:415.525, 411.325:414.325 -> -0.34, 25.4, 28.6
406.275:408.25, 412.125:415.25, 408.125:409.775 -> 0.19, 30.6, 29.1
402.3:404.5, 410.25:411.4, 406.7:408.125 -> -0.15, 31.9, 25.5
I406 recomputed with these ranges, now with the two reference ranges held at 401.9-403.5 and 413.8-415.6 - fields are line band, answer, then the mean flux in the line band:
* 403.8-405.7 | -0.067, 33.2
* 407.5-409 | 0.039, 29.3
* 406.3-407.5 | -0.038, 31.8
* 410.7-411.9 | 0.117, 26.5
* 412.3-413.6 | -0.019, 29.6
